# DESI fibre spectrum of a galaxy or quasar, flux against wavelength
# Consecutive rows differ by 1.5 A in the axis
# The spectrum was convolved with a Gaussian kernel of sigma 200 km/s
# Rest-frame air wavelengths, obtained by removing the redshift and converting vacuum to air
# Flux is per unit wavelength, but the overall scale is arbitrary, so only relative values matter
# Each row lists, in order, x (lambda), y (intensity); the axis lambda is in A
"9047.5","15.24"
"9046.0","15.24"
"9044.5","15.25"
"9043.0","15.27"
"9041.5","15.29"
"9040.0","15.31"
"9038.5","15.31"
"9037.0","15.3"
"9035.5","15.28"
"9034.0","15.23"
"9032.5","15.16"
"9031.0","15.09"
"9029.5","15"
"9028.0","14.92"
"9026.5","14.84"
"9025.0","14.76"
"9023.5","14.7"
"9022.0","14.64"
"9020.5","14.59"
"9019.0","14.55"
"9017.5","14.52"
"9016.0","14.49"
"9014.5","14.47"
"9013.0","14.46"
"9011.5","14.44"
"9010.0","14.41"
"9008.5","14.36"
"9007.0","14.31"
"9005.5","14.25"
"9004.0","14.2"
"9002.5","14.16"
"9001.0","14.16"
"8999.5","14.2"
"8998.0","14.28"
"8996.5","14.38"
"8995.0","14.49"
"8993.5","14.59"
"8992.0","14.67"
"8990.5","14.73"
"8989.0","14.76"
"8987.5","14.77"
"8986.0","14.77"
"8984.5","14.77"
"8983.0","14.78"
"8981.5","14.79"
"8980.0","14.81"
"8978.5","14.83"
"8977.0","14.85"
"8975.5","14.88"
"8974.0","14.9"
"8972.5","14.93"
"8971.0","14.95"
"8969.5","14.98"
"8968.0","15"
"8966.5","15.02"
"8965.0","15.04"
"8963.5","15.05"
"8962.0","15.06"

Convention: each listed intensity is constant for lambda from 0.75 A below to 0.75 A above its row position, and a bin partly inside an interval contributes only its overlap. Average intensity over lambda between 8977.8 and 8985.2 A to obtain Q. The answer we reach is 14.8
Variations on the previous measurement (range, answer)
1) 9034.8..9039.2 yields 15.3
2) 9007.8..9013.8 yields 14.4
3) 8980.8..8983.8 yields 14.8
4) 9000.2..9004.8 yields 14.2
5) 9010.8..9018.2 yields 14.5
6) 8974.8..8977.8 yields 14.9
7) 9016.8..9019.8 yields 14.5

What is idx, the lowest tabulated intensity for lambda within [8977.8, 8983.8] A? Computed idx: 14.78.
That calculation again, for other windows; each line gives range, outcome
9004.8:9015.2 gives 14.25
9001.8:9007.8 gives 14.16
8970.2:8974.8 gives 14.9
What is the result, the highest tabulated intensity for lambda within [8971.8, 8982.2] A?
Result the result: 14.93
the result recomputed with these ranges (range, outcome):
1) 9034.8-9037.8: 15.3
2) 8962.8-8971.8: 15.05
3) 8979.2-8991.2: 14.81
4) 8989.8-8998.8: 14.73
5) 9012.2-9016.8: 14.49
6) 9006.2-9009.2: 14.36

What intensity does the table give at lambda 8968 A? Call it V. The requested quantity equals 15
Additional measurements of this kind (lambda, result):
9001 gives 14.16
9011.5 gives 14.44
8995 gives 14.49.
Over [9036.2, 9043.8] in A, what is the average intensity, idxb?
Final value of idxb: 15.3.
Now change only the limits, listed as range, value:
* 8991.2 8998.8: 14.5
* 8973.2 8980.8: 14.9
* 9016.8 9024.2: 14.6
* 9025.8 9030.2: 14.9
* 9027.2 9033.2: 15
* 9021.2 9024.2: 14.7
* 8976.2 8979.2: 14.8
